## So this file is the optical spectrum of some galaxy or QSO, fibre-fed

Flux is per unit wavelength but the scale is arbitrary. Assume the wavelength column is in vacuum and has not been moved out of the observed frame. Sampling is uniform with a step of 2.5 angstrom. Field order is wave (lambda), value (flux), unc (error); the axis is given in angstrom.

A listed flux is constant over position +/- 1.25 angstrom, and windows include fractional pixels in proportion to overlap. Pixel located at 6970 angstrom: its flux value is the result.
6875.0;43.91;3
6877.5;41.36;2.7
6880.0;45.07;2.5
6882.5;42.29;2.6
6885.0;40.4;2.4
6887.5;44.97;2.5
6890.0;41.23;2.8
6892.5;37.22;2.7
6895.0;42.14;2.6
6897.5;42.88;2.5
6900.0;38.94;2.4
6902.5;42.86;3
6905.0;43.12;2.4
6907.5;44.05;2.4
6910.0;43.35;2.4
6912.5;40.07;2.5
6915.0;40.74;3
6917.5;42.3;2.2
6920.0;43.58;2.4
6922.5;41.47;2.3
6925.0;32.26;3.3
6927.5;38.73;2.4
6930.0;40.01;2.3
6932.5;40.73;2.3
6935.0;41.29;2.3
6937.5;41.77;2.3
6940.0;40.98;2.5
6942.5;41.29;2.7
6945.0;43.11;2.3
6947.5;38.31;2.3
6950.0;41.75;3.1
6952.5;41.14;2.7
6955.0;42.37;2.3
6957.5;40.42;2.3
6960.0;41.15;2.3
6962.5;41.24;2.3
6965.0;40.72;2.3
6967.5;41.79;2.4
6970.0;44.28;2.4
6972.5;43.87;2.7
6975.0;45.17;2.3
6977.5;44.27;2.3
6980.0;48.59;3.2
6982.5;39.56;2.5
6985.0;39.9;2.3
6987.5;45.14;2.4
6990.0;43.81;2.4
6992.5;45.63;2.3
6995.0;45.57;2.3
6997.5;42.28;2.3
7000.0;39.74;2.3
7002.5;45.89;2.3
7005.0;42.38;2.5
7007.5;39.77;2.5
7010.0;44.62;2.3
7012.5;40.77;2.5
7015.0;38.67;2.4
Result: 44.28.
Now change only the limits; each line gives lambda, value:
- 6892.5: 37.22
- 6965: 40.72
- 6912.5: 40.07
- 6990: 43.81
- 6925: 32.26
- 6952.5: 41.14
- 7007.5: 39.77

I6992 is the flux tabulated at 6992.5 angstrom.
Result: 45.63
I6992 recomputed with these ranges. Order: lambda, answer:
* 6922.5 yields 41.47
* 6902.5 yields 42.86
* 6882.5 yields 42.29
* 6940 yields 40.98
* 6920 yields 43.58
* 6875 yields 43.91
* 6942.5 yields 41.29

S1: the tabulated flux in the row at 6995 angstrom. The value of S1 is 45.57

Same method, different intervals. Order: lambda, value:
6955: 42.37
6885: 40.4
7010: 44.62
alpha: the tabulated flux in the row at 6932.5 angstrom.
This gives 40.73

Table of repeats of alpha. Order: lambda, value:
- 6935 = 41.29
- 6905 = 43.12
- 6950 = 41.75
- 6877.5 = 41.36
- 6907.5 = 44.05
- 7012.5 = 40.77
